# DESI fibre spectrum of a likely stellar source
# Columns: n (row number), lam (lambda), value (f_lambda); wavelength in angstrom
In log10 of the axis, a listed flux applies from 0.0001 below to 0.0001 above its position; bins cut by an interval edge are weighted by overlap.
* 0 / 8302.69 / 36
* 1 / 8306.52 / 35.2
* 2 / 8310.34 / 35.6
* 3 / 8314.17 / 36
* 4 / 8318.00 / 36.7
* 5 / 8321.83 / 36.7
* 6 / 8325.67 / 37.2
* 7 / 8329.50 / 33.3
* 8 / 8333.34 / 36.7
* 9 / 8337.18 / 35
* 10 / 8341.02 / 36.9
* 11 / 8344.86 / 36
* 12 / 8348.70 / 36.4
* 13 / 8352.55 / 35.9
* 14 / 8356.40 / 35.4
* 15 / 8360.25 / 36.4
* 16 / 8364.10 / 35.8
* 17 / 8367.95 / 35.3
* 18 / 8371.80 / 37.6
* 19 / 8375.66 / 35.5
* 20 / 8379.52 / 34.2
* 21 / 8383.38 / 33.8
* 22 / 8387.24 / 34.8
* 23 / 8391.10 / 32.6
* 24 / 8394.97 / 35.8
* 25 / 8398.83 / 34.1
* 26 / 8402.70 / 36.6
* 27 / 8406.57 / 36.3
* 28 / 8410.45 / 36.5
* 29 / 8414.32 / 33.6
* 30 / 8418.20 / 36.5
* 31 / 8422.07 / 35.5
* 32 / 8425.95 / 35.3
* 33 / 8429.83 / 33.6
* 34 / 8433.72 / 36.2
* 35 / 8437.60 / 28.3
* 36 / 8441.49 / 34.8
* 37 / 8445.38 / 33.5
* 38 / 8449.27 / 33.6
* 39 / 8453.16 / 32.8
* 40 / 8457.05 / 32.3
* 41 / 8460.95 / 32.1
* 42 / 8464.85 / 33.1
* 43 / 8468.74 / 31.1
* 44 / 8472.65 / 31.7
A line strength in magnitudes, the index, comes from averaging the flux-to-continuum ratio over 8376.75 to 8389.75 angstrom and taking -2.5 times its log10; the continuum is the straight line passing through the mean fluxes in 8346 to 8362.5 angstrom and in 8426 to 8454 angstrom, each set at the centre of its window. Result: 0.027 mag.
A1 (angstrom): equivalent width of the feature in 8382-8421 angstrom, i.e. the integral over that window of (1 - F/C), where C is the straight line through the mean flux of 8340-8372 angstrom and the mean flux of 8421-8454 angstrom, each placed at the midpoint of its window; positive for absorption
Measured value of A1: -0.4 angstrom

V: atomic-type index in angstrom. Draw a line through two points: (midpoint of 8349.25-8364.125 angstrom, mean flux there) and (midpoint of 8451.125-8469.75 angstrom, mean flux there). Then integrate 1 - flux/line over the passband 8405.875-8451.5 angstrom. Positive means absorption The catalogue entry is -1.3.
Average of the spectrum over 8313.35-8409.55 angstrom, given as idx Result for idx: 35.6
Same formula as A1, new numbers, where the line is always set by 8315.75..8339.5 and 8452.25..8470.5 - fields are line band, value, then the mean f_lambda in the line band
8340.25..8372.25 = -0.9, 36.1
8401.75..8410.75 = -0.7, 36.4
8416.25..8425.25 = -0.7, 35.9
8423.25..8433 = -0.5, 34.7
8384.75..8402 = -0.2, 34.5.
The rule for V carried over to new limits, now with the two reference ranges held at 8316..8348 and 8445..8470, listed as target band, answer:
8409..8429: -1.0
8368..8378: -0.4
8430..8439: 0.1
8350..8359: -0.1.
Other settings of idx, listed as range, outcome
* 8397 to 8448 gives 34.7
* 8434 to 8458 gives 32.8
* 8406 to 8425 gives 35.6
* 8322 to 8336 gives 35.8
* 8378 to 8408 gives 34.8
